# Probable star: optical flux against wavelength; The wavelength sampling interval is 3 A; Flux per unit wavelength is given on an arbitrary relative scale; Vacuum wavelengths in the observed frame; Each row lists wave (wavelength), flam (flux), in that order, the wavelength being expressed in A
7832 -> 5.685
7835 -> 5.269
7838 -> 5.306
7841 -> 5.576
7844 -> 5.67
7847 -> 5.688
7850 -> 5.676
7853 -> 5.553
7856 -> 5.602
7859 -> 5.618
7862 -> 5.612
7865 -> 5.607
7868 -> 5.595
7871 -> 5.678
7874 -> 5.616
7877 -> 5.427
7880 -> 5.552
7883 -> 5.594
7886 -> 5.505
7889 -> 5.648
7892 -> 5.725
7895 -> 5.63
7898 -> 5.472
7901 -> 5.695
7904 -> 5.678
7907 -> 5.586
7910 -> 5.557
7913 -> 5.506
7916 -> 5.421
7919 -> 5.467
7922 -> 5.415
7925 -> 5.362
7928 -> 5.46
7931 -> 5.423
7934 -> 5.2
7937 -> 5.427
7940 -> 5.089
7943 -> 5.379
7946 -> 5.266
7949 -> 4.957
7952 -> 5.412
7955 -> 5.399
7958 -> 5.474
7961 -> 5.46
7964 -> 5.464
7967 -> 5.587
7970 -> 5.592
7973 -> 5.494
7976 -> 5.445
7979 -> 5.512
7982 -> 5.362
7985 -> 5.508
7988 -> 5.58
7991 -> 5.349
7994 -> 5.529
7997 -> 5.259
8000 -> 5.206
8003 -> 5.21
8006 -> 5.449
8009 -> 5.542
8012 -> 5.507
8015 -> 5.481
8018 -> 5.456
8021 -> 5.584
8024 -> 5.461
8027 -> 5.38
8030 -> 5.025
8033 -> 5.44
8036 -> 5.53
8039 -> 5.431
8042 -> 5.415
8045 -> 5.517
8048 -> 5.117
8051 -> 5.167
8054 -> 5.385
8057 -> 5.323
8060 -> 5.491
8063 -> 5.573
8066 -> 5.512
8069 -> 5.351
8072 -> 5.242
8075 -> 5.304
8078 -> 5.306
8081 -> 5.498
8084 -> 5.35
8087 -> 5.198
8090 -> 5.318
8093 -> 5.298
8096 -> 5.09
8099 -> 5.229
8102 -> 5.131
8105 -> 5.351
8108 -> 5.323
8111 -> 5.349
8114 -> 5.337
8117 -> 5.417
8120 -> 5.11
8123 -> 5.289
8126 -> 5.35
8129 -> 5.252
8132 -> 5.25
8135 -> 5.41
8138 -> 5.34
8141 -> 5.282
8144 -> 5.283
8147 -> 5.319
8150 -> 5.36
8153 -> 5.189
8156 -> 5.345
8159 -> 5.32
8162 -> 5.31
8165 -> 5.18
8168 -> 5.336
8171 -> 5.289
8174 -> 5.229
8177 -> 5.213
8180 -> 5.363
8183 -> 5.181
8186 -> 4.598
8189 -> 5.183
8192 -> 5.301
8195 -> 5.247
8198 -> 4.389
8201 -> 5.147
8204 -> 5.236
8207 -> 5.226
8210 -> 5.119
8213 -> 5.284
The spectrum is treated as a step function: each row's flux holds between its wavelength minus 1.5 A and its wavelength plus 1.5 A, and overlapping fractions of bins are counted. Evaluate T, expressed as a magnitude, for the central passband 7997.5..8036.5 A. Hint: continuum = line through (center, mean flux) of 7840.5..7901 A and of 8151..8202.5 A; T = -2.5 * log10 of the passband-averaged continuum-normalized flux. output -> 0.00 mag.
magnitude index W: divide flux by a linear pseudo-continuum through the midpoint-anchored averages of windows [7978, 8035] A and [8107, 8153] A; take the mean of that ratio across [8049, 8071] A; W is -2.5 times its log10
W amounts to 0.00 mag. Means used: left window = 5.41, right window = 5.31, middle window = 5.39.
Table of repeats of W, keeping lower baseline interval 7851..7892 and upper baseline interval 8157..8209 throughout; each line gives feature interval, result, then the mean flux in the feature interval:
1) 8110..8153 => -0.015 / 5.31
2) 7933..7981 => 0.017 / 5.39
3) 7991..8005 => 0.021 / 5.31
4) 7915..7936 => 0.025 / 5.39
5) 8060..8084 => -0.017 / 5.4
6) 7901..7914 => -0.011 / 5.6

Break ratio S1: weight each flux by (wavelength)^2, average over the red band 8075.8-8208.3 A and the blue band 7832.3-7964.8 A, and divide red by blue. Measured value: 1.01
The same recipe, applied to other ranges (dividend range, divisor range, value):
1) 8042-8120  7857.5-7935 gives 1.01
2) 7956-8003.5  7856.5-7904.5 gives 1.00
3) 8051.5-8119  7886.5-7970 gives 1.02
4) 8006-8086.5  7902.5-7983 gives 1.02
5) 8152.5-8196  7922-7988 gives 1.02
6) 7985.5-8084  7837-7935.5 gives 1.01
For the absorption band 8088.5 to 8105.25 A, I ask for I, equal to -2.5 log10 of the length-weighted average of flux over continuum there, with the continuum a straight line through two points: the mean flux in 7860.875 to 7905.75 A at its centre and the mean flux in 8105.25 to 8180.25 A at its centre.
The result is 0.025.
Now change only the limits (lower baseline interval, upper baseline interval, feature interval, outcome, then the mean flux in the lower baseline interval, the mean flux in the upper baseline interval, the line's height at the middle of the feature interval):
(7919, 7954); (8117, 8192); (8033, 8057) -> -0.02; 5.32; 5.25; 5.29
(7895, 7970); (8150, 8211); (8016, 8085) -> -0.02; 5.43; 5.18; 5.31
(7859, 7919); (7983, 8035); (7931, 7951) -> 0.05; 5.58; 5.41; 5.51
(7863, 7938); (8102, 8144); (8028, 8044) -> 0.00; 5.53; 5.3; 5.39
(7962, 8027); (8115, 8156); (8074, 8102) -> 0.01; 5.45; 5.3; 5.35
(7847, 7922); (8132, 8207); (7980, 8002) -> 0.01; 5.58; 5.21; 5.44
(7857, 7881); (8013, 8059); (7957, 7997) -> 0.00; 5.59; 5.38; 5.46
